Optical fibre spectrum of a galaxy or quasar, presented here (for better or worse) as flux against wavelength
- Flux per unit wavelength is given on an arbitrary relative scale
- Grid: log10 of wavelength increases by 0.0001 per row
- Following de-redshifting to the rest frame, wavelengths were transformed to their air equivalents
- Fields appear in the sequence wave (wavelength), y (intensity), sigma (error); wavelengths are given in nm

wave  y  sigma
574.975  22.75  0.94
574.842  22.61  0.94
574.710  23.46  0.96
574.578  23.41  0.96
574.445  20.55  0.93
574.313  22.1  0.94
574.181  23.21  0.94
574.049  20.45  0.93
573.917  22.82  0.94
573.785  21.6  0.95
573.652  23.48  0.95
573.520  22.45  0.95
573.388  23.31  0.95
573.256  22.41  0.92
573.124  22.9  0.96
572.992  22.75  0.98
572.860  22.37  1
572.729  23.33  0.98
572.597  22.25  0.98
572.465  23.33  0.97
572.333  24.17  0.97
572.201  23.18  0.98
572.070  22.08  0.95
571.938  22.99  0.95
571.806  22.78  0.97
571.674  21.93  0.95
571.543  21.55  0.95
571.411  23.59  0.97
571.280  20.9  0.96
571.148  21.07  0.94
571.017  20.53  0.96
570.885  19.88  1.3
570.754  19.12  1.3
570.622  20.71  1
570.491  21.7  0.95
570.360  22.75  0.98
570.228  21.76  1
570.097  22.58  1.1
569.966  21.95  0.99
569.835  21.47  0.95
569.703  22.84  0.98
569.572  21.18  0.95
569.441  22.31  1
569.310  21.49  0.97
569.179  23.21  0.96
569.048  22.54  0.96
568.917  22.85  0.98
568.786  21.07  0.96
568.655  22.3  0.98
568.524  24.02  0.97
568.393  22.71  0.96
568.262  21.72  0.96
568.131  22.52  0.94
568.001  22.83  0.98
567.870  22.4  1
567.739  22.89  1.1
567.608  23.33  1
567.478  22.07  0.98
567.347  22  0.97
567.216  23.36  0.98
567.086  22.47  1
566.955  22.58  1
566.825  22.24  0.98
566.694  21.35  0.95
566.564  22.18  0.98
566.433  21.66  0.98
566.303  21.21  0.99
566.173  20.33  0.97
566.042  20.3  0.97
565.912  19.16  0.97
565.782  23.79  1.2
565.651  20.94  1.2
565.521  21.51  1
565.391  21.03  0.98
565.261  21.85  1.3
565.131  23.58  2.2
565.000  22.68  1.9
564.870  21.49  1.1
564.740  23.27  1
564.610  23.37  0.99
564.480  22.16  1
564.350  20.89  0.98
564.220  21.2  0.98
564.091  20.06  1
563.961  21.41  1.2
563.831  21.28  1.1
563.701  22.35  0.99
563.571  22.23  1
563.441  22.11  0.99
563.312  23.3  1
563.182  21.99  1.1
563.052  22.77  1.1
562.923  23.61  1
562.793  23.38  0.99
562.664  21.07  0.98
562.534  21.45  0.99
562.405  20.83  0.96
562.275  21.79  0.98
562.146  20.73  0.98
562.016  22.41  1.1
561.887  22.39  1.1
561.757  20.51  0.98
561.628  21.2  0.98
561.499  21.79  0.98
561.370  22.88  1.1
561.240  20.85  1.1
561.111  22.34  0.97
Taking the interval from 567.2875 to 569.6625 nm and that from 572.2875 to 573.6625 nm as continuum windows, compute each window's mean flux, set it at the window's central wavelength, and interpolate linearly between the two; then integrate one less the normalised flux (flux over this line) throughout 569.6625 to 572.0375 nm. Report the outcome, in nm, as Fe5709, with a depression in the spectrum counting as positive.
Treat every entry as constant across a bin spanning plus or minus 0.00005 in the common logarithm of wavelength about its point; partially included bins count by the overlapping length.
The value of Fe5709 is 0.11 nm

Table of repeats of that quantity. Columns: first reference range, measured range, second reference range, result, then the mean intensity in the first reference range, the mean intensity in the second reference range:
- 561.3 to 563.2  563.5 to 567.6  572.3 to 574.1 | 0.06 nm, 21.9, 22.7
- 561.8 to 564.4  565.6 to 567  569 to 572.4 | 0.03 nm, 21.9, 21.9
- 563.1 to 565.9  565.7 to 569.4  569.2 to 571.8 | -0.06 nm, 22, 21.6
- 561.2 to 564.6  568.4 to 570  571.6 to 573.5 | 0.01 nm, 21.8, 22.8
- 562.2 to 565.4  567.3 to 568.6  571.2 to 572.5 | -0.02 nm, 22.1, 22.6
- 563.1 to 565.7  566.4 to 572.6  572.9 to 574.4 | 0.02 nm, 21.9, 22.5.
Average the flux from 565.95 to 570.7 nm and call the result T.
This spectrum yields 22.1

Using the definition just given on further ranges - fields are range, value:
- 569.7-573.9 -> 22.2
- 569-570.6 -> 22.1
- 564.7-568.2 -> 22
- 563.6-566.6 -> 21.6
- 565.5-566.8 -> 21.3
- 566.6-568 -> 22.5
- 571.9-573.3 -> 22.9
